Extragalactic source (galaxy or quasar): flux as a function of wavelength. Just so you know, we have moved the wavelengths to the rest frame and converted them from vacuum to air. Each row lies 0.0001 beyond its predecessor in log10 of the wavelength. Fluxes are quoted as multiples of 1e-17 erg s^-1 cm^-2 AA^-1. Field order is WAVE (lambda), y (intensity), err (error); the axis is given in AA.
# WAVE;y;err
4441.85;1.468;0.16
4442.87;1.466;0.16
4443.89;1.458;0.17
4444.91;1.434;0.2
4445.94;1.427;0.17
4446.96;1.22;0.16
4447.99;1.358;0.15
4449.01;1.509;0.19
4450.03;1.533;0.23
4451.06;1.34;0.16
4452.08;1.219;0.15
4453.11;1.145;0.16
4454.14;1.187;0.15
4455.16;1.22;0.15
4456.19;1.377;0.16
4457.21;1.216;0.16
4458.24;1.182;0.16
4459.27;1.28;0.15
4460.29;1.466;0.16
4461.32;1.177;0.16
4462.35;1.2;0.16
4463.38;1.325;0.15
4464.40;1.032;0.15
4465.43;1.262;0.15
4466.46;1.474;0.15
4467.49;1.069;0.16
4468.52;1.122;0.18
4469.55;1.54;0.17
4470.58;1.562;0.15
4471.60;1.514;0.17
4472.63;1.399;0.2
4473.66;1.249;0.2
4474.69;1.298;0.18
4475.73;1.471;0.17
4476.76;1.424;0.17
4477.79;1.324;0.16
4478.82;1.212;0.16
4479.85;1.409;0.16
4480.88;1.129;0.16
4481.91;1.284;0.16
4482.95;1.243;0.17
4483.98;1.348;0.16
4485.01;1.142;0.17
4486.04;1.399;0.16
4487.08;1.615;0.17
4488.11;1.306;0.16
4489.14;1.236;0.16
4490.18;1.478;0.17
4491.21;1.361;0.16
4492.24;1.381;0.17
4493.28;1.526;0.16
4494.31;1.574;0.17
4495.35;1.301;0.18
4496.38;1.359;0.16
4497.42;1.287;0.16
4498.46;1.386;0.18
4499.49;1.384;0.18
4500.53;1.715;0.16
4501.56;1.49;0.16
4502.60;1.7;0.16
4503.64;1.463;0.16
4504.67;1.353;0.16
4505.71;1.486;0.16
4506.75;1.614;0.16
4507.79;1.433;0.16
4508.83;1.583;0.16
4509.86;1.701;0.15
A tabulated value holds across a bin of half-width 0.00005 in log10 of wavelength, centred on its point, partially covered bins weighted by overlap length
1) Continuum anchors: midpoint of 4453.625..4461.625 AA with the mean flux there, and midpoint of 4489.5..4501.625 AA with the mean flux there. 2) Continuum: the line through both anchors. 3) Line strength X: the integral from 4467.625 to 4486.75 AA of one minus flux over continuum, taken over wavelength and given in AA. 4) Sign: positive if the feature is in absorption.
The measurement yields 0.23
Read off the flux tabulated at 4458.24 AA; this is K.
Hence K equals 1.182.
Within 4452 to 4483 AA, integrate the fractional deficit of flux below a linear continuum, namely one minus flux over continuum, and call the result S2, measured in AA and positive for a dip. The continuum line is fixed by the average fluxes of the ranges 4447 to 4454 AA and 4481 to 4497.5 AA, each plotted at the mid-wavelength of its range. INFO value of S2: 1.2 AA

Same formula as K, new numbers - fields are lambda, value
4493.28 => 1.526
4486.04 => 1.399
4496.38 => 1.359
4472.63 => 1.399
